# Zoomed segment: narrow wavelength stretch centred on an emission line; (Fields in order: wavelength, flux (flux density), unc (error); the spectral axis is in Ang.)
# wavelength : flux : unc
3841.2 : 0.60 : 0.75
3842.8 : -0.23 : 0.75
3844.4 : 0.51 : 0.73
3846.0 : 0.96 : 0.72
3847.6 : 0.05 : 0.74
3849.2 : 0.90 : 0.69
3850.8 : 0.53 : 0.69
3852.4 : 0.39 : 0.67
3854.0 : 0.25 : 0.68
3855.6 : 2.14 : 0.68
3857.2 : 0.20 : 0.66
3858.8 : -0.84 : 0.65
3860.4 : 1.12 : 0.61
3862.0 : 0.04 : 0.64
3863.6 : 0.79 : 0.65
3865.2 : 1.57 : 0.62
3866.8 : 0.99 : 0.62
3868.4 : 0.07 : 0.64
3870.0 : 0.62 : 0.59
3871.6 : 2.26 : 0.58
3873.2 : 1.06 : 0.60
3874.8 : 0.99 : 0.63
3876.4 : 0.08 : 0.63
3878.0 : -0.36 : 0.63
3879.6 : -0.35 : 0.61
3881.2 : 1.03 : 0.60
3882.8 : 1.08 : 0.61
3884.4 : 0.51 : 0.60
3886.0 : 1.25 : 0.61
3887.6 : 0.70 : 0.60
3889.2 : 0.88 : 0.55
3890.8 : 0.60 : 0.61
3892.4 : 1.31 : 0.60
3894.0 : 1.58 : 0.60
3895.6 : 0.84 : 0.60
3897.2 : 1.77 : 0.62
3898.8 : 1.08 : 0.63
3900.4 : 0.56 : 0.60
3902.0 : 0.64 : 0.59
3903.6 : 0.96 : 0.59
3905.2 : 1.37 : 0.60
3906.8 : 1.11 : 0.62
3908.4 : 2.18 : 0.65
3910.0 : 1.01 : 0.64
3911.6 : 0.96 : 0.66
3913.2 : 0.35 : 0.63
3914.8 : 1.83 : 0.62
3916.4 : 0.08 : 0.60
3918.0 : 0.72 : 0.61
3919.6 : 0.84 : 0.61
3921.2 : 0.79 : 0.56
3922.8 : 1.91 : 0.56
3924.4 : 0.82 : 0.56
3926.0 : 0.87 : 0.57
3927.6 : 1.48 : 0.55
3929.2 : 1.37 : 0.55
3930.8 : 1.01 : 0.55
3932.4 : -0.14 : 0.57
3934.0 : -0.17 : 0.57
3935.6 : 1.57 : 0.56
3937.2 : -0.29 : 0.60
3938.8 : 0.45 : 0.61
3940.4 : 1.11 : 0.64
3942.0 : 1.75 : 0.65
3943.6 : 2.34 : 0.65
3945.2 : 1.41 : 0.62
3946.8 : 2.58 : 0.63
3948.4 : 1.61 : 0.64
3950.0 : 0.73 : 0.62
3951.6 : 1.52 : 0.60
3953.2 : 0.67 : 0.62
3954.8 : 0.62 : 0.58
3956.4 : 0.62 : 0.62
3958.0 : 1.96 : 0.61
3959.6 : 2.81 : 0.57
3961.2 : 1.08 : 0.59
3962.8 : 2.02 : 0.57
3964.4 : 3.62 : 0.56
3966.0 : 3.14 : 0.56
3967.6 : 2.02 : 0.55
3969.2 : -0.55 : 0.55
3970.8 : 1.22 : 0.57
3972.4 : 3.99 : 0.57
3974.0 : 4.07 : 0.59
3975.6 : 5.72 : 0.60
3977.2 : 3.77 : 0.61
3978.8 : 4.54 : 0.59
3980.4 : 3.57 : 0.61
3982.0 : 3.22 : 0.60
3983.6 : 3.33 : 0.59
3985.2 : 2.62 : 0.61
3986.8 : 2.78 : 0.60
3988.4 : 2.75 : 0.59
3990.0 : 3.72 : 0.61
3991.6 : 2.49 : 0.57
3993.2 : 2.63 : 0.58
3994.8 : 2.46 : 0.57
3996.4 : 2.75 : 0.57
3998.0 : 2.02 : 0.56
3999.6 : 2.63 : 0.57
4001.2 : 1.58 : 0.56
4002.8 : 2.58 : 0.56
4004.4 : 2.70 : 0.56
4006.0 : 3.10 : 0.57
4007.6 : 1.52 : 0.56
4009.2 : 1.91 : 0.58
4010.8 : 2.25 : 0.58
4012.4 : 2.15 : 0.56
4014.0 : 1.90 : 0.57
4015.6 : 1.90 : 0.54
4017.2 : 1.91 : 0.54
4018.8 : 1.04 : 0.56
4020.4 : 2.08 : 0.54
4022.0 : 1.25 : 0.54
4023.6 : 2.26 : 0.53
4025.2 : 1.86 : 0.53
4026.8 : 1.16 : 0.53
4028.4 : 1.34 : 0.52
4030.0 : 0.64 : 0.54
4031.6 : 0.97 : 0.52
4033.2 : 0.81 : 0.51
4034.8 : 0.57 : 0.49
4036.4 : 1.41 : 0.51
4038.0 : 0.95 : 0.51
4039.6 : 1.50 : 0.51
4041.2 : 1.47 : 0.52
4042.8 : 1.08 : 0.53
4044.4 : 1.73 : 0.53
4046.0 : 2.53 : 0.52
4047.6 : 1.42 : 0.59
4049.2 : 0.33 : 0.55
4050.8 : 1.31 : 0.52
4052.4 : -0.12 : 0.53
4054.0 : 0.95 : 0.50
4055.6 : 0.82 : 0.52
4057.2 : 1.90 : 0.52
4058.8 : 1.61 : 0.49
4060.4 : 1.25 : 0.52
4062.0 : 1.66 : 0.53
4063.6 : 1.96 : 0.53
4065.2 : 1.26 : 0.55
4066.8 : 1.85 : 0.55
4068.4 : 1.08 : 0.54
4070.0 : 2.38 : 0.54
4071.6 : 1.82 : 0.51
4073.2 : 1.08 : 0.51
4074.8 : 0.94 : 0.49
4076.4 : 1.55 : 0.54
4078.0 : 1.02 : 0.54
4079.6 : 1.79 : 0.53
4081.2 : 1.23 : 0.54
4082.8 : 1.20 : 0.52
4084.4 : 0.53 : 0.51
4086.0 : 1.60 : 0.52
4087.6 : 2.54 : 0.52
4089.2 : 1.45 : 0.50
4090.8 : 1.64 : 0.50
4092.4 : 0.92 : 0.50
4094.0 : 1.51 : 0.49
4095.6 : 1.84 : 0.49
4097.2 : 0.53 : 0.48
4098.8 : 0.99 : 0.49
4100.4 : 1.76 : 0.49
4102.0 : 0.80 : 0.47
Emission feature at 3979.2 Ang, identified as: Lyman alpha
